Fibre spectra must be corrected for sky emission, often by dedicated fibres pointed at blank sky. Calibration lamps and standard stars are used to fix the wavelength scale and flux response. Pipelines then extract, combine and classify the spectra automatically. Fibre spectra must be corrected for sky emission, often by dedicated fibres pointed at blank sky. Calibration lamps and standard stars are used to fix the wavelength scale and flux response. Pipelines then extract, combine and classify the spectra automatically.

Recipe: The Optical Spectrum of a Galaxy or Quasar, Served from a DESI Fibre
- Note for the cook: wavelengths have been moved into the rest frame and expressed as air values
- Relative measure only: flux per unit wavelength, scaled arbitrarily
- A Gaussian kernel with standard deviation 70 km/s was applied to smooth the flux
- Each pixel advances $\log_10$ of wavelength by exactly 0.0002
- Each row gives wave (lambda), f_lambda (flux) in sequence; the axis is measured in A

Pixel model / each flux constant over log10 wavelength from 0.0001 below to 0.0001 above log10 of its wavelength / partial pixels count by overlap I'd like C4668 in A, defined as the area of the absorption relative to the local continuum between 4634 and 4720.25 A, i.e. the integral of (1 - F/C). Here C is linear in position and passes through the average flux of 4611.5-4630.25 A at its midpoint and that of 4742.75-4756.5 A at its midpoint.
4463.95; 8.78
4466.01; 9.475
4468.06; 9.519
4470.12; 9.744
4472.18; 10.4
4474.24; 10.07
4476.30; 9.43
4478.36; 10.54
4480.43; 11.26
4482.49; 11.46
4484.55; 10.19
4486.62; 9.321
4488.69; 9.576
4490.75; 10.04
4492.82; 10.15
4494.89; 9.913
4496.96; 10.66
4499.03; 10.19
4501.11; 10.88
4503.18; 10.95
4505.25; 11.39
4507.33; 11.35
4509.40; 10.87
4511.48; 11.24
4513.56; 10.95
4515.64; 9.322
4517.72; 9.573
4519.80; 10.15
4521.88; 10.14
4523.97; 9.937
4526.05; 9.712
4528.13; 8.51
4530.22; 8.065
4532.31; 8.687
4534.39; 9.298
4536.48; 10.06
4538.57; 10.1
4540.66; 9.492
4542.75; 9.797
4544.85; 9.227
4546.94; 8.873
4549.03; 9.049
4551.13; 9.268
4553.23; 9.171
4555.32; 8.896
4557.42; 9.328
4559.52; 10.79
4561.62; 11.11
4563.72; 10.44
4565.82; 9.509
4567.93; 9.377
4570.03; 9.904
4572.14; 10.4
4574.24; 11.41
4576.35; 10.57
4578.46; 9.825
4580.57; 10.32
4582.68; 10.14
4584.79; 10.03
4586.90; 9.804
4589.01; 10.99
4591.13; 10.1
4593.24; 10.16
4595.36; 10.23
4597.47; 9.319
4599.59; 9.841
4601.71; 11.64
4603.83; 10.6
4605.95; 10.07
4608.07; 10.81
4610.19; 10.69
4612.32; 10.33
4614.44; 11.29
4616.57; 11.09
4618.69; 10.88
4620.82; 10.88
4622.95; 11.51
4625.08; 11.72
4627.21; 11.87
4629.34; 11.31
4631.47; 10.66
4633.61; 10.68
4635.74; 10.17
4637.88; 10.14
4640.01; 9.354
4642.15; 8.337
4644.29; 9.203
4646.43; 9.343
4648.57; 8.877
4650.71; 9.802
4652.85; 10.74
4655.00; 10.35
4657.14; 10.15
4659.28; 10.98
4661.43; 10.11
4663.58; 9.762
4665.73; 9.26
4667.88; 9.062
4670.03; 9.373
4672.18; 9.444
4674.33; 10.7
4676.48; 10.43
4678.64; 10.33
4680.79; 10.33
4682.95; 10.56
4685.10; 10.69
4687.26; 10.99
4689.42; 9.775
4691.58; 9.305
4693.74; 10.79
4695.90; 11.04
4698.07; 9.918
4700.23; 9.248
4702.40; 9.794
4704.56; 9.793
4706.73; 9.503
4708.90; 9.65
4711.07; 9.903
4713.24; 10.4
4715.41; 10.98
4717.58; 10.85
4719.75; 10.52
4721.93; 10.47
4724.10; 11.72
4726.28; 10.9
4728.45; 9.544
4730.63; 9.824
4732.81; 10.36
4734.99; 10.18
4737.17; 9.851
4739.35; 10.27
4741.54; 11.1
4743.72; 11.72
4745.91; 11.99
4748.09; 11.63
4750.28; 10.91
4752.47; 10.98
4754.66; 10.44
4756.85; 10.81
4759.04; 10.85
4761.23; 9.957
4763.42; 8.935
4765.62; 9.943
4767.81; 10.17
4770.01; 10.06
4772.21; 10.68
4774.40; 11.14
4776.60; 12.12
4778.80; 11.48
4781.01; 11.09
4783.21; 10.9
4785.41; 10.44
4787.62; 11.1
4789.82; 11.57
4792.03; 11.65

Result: 9.4 A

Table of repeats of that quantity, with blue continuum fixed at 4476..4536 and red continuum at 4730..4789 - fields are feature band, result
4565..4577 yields 0.1 A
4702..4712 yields 0.8 A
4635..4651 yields 1.7 A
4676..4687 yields 0.0 A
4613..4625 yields -0.9 A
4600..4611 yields -0.4 A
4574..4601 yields 0.3 A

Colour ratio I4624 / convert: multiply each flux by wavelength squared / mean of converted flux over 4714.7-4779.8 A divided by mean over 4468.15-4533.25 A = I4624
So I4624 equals 1.2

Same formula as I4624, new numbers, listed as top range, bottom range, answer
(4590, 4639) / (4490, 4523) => 1.07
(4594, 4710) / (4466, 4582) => 1.08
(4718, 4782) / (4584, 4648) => 1.08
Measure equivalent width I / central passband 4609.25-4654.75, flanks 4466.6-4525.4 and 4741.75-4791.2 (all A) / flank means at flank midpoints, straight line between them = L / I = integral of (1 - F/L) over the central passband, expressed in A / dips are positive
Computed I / 0.8 A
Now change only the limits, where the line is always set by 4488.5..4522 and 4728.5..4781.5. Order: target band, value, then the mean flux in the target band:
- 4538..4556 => 2.04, 9.31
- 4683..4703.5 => 0.81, 10.2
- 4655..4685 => 1.48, 10.1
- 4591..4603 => 0.35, 10.2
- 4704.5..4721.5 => 0.62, 10.2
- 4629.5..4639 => 0.07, 10.5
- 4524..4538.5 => 1.79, 9.19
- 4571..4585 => 0.16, 10.4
